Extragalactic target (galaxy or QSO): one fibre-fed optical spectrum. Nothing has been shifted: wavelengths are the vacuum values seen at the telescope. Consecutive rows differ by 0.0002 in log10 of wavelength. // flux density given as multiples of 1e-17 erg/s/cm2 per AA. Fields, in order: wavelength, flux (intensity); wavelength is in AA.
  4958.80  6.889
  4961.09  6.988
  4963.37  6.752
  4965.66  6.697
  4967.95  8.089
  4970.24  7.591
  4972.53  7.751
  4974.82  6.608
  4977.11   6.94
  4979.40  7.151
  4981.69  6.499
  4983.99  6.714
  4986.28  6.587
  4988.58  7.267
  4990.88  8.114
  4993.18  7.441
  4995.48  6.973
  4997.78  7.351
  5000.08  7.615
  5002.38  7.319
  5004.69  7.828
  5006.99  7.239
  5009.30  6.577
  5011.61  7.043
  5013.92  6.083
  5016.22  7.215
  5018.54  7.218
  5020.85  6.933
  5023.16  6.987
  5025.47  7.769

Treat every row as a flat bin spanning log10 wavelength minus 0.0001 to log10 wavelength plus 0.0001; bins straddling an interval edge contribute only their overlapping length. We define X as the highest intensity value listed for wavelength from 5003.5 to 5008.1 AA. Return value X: 7.828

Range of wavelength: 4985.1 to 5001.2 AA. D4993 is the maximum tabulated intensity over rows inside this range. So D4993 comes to 8.114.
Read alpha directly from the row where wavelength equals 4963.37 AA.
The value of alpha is 6.752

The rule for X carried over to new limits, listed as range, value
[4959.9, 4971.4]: 8.089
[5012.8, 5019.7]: 7.218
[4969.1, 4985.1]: 7.751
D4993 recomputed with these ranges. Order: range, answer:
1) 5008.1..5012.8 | 7.043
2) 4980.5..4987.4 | 6.714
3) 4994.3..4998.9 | 7.351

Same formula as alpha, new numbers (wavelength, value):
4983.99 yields 6.714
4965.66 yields 6.697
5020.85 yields 6.933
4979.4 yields 7.151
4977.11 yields 6.94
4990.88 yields 8.114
